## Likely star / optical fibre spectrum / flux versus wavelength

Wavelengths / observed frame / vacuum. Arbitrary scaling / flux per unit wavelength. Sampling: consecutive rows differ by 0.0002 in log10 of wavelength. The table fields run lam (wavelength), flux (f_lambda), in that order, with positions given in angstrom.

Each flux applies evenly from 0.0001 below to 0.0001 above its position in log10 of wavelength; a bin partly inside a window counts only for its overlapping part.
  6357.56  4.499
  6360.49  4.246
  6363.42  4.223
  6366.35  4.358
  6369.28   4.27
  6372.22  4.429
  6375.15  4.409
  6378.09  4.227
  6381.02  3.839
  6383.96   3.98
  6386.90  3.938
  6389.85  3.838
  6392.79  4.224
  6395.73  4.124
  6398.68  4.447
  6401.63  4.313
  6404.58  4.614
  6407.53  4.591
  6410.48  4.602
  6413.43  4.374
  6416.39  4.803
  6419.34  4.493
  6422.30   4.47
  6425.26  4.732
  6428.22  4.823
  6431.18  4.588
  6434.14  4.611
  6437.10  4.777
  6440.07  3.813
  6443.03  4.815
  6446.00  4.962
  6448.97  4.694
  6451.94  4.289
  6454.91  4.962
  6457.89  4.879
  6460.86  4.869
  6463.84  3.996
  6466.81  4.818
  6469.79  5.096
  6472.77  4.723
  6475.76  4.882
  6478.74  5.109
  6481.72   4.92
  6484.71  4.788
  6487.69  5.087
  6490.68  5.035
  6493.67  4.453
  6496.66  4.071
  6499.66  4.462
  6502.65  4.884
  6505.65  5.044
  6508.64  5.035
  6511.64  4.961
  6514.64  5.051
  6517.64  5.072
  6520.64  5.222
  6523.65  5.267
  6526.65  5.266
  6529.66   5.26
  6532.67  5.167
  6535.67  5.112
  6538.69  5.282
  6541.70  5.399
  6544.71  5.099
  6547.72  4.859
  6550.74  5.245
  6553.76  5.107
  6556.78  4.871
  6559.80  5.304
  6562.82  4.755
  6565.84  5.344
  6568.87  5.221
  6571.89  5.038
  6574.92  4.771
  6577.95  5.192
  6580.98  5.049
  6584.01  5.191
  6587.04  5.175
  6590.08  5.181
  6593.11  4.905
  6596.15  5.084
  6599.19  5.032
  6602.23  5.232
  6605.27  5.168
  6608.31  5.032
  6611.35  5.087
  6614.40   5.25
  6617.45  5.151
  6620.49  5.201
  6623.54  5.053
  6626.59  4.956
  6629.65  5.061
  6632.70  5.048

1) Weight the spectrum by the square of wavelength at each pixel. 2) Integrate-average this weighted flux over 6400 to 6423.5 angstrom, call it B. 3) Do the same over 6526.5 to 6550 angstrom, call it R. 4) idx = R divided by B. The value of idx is 1.19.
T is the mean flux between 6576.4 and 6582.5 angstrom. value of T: 5.12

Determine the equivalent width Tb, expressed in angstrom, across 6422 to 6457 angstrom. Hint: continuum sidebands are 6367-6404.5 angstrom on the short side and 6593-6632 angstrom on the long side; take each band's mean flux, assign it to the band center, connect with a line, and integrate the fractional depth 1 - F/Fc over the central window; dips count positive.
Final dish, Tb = -1.8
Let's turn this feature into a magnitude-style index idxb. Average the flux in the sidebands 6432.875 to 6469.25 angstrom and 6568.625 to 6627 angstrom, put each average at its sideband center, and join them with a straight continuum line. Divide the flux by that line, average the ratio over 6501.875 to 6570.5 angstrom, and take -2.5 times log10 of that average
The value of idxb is -0.048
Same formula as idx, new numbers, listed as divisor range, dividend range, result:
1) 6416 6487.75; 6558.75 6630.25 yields 1.13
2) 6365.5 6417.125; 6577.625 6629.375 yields 1.27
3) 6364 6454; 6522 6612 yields 1.22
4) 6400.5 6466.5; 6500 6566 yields 1.14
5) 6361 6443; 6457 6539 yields 1.16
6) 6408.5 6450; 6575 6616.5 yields 1.17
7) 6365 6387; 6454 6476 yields 1.17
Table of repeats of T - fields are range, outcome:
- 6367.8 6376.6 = 4.37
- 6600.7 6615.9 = 5.15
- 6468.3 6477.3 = 4.9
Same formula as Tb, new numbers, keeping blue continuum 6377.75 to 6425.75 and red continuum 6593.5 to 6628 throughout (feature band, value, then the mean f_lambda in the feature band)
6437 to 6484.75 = -1.9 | 4.73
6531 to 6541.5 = -0.8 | 5.21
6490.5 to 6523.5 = -0.9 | 4.85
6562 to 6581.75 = -0.4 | 5.06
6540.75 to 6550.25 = -0.5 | 5.12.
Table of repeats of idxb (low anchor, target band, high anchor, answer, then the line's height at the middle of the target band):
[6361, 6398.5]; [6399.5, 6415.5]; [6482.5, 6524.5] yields -0.044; 4.33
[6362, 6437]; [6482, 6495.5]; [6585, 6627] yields -0.030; 4.7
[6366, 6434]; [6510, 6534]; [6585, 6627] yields -0.075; 4.81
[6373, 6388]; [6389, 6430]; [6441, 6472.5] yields -0.033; 4.34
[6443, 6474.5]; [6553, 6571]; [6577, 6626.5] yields -0.019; 5.01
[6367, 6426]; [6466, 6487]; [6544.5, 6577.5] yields -0.052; 4.68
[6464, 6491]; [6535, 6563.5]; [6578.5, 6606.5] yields -0.018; 5.03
